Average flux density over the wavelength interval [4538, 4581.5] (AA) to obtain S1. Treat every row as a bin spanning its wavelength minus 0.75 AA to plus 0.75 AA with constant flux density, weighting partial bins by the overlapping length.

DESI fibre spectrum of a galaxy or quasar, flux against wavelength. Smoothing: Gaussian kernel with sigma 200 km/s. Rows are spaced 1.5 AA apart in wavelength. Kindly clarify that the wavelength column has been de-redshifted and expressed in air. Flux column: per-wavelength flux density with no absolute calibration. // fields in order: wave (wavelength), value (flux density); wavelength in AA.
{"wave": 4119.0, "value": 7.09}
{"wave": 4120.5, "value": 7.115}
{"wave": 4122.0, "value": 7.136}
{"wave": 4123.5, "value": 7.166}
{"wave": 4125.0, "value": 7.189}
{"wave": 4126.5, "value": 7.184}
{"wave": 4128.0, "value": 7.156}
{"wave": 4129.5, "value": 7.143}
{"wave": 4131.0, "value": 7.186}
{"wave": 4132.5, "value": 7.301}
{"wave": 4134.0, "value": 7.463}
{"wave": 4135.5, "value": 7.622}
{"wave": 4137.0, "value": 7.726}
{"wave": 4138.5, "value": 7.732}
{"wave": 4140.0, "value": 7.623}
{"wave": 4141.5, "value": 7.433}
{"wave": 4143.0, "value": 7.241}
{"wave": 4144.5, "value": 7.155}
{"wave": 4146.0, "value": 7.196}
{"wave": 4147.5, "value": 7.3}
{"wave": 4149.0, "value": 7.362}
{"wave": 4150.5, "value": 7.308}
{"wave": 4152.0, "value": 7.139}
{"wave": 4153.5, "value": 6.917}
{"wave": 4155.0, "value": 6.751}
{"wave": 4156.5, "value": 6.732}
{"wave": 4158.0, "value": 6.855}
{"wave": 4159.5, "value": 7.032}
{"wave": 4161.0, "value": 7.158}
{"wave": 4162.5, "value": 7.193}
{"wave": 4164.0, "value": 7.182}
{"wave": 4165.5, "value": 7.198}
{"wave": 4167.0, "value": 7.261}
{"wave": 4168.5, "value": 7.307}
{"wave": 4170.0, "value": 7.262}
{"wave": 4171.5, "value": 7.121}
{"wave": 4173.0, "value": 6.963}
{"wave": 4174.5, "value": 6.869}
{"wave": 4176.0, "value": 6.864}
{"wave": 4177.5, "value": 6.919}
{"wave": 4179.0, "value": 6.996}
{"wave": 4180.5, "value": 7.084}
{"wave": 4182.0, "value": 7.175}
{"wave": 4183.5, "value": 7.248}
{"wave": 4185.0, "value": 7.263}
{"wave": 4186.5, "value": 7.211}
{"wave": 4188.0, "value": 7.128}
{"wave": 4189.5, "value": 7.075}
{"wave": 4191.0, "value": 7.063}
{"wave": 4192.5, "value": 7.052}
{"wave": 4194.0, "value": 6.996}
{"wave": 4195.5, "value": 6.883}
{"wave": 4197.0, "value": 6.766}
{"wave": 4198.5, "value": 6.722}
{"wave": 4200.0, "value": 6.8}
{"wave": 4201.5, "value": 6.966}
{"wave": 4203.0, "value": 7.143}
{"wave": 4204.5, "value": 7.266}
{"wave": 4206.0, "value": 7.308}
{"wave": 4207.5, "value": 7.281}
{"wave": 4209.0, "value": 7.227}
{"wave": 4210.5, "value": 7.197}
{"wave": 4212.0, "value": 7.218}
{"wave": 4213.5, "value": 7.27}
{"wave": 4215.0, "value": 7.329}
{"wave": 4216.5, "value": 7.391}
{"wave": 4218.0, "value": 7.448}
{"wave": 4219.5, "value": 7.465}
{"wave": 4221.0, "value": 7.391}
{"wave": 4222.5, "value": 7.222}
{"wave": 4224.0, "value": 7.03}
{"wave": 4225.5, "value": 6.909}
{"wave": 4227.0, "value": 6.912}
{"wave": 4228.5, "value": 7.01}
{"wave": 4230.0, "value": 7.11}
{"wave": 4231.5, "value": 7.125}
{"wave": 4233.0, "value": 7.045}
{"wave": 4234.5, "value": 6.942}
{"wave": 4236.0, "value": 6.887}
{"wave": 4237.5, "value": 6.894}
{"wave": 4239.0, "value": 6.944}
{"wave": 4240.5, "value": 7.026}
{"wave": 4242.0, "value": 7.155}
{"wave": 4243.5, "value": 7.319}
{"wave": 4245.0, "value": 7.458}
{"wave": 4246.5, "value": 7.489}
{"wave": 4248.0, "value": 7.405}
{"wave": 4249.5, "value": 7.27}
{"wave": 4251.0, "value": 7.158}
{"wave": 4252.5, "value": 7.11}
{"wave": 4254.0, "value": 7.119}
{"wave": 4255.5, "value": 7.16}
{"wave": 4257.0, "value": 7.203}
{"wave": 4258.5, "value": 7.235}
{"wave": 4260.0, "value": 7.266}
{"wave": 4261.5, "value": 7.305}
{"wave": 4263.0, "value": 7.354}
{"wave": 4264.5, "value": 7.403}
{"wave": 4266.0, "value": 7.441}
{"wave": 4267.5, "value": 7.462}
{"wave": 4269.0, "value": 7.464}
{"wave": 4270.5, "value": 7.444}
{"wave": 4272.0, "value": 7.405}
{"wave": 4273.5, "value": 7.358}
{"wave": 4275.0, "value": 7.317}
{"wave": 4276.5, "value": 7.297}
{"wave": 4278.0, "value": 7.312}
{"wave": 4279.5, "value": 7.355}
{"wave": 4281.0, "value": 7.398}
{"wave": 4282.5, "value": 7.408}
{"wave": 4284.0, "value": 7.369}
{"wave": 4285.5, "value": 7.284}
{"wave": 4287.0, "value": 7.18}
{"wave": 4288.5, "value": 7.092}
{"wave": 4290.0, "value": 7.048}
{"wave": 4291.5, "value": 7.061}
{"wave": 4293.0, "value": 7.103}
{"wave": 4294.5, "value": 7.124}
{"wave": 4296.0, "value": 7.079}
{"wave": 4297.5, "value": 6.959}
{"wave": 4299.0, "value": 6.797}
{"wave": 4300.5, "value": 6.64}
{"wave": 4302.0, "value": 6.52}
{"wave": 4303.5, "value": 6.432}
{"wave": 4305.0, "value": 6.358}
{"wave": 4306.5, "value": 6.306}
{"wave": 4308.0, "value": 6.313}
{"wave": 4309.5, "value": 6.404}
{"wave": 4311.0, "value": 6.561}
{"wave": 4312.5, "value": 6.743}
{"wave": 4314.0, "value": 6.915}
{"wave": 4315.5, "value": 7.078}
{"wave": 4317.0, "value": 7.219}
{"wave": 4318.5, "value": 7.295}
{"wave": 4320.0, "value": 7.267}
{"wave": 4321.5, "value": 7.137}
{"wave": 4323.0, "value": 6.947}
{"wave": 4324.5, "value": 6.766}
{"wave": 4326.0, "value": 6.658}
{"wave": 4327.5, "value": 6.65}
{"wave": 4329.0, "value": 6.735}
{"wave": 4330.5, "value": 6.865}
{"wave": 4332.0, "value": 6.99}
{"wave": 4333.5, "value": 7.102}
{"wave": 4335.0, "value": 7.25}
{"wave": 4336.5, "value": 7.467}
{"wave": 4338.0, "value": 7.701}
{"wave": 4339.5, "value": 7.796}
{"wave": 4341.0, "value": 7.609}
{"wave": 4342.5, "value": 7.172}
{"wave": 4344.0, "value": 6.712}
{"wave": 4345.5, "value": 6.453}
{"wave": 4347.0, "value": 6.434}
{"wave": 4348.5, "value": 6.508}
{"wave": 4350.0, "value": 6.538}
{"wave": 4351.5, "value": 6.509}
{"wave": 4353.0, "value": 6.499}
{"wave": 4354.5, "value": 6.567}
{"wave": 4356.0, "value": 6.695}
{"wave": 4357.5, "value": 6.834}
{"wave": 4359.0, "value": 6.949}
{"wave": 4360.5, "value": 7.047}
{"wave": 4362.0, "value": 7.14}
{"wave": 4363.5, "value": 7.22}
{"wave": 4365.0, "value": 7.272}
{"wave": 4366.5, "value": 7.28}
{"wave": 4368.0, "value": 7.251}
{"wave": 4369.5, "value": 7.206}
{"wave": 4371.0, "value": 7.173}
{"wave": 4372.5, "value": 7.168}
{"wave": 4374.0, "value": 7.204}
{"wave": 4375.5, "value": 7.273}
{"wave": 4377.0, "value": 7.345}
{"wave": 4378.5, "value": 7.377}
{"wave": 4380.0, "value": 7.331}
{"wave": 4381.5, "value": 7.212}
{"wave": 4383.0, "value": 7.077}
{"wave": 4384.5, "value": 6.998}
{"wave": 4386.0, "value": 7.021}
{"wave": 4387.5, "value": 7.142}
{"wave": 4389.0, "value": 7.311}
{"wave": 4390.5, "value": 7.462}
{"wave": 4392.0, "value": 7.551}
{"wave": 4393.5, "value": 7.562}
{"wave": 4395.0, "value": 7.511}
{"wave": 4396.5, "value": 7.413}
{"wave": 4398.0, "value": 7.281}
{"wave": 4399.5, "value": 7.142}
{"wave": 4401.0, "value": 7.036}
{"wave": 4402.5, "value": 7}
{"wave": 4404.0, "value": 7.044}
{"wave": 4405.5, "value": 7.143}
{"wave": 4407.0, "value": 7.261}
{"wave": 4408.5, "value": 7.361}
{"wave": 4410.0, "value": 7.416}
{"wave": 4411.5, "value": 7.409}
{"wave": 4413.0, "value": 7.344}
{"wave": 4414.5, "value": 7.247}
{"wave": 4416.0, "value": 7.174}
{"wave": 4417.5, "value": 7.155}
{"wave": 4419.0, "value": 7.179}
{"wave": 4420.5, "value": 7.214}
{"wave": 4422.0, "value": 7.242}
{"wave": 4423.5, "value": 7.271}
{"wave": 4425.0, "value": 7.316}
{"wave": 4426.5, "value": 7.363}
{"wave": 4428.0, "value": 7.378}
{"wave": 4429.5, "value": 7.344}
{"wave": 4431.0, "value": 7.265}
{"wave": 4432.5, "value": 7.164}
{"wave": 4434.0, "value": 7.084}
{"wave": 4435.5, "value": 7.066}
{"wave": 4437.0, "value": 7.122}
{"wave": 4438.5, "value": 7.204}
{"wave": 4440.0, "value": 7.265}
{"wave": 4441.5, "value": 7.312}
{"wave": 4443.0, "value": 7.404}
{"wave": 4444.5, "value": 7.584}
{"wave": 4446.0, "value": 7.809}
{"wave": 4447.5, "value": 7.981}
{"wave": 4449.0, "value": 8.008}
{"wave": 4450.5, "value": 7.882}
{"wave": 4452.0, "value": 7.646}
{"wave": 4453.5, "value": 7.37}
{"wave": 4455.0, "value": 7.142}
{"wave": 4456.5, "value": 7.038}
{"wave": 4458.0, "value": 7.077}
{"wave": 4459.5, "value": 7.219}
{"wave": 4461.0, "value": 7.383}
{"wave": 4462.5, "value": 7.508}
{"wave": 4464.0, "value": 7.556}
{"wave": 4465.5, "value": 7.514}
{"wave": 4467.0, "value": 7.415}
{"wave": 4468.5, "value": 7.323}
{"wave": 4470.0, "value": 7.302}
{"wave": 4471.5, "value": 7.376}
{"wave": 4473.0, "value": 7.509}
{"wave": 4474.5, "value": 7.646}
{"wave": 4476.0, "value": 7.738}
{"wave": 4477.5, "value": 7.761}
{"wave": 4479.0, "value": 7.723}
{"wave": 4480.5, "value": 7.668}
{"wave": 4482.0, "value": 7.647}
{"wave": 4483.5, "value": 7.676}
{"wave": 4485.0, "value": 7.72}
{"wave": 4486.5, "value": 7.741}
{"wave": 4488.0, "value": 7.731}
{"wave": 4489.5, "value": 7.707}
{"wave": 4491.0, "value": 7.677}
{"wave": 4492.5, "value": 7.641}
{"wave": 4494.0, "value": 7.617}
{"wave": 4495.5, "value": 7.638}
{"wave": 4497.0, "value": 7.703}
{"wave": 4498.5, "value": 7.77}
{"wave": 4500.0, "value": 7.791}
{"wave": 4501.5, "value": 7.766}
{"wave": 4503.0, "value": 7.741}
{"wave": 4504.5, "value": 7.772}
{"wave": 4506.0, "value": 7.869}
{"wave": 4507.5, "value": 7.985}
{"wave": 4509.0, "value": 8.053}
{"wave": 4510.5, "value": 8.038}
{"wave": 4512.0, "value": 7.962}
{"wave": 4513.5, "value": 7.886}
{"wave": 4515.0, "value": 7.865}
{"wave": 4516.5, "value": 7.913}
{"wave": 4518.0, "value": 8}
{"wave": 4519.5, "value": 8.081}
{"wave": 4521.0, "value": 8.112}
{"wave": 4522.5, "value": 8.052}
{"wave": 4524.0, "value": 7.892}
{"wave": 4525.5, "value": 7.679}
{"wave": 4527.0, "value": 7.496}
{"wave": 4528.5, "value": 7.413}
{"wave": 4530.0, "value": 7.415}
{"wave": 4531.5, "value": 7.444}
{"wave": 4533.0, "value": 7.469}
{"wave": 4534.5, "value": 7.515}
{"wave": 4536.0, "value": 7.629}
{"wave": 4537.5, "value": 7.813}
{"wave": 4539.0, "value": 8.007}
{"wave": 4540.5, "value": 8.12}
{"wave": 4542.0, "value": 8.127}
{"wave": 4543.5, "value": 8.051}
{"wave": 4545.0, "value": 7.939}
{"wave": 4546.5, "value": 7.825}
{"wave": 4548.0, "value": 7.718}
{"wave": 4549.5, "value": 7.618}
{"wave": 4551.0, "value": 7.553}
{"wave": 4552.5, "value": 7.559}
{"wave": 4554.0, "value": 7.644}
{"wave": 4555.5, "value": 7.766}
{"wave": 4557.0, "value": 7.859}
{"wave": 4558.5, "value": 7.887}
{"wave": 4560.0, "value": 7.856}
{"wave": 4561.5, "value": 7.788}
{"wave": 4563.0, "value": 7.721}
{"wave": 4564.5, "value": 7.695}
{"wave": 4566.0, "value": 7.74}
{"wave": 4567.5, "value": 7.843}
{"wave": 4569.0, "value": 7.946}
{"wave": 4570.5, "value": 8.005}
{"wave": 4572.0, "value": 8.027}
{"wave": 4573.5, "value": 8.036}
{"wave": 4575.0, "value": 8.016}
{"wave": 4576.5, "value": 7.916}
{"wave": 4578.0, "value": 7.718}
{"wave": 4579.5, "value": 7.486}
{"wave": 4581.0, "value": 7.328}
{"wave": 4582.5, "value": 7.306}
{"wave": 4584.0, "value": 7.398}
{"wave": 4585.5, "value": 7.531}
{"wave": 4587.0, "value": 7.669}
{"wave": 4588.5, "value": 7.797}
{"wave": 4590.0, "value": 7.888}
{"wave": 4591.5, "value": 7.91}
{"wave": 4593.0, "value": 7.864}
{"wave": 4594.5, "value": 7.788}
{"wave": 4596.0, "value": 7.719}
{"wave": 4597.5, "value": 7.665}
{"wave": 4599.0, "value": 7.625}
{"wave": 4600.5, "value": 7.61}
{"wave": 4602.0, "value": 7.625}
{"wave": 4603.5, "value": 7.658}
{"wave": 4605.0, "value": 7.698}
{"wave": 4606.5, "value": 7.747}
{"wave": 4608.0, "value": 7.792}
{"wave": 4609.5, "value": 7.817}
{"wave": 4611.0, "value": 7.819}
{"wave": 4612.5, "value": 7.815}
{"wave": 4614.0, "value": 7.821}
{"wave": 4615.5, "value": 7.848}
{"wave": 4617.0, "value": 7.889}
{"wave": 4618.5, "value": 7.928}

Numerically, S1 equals 7.82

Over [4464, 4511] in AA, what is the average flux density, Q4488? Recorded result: 7.68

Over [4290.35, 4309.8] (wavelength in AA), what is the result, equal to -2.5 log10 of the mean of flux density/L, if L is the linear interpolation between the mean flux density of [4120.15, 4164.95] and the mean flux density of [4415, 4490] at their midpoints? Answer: 0.10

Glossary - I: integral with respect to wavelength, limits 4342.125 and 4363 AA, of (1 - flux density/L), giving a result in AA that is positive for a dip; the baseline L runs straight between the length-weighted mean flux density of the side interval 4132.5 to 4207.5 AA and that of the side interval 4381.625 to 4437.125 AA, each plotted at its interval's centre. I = 1.5 AA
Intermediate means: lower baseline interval 7.15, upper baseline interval 7.25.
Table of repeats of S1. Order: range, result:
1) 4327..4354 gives 6.94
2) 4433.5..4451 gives 7.48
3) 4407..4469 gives 7.36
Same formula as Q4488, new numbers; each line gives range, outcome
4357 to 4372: 7.14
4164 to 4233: 7.12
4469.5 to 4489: 7.64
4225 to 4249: 7.11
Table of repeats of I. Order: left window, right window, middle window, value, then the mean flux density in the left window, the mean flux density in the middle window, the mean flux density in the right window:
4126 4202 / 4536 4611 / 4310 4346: 1.70 AA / 7.14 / 7.04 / 7.77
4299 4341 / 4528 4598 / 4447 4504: -1.10 AA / 6.9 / 7.59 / 7.75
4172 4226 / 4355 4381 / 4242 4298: -1.12 AA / 7.12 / 7.28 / 7.16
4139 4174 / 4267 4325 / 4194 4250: -0.30 AA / 7.16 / 7.14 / 7.03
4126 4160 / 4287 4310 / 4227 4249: -0.54 AA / 7.24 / 7.12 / 6.77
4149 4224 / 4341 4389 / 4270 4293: -0.73 AA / 7.12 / 7.28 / 7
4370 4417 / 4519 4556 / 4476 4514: -0.81 AA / 7.26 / 7.77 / 7.76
